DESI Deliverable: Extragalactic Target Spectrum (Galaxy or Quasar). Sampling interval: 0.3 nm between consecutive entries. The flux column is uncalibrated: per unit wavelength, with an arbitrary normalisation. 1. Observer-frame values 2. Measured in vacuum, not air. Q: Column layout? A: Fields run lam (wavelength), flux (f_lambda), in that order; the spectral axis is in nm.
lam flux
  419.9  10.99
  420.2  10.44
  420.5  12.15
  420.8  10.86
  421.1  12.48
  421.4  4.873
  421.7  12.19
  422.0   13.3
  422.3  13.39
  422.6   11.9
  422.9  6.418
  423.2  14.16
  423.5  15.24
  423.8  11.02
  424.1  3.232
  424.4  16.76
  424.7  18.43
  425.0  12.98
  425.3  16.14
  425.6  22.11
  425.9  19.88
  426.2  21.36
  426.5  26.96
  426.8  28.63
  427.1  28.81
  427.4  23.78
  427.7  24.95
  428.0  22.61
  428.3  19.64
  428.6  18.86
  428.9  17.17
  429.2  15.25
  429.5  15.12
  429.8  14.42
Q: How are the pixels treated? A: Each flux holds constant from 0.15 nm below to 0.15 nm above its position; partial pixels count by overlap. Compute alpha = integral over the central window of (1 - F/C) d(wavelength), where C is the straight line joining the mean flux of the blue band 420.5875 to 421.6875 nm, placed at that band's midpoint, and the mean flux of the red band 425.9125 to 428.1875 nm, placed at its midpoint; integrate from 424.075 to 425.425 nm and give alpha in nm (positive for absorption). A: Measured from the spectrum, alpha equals 0.33 nm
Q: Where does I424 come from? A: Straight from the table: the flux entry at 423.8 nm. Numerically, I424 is 11.02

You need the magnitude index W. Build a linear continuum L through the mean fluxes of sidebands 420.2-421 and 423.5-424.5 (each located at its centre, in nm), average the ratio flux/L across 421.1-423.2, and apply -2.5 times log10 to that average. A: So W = 0.03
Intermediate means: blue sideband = 11.4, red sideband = 10.8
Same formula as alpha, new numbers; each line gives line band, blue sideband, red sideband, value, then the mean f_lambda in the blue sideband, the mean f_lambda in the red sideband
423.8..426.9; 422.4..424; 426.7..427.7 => 0.32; 11.5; 26.7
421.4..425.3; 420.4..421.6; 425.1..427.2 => 0.86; 10.1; 23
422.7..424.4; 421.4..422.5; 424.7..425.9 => 0.45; 11.8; 17.6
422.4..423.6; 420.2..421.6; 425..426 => 0.18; 10.2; 18.4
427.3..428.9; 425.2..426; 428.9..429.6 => -0.43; 19.5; 15.6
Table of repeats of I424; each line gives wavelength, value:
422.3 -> 13.39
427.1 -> 28.81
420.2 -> 10.44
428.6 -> 18.86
